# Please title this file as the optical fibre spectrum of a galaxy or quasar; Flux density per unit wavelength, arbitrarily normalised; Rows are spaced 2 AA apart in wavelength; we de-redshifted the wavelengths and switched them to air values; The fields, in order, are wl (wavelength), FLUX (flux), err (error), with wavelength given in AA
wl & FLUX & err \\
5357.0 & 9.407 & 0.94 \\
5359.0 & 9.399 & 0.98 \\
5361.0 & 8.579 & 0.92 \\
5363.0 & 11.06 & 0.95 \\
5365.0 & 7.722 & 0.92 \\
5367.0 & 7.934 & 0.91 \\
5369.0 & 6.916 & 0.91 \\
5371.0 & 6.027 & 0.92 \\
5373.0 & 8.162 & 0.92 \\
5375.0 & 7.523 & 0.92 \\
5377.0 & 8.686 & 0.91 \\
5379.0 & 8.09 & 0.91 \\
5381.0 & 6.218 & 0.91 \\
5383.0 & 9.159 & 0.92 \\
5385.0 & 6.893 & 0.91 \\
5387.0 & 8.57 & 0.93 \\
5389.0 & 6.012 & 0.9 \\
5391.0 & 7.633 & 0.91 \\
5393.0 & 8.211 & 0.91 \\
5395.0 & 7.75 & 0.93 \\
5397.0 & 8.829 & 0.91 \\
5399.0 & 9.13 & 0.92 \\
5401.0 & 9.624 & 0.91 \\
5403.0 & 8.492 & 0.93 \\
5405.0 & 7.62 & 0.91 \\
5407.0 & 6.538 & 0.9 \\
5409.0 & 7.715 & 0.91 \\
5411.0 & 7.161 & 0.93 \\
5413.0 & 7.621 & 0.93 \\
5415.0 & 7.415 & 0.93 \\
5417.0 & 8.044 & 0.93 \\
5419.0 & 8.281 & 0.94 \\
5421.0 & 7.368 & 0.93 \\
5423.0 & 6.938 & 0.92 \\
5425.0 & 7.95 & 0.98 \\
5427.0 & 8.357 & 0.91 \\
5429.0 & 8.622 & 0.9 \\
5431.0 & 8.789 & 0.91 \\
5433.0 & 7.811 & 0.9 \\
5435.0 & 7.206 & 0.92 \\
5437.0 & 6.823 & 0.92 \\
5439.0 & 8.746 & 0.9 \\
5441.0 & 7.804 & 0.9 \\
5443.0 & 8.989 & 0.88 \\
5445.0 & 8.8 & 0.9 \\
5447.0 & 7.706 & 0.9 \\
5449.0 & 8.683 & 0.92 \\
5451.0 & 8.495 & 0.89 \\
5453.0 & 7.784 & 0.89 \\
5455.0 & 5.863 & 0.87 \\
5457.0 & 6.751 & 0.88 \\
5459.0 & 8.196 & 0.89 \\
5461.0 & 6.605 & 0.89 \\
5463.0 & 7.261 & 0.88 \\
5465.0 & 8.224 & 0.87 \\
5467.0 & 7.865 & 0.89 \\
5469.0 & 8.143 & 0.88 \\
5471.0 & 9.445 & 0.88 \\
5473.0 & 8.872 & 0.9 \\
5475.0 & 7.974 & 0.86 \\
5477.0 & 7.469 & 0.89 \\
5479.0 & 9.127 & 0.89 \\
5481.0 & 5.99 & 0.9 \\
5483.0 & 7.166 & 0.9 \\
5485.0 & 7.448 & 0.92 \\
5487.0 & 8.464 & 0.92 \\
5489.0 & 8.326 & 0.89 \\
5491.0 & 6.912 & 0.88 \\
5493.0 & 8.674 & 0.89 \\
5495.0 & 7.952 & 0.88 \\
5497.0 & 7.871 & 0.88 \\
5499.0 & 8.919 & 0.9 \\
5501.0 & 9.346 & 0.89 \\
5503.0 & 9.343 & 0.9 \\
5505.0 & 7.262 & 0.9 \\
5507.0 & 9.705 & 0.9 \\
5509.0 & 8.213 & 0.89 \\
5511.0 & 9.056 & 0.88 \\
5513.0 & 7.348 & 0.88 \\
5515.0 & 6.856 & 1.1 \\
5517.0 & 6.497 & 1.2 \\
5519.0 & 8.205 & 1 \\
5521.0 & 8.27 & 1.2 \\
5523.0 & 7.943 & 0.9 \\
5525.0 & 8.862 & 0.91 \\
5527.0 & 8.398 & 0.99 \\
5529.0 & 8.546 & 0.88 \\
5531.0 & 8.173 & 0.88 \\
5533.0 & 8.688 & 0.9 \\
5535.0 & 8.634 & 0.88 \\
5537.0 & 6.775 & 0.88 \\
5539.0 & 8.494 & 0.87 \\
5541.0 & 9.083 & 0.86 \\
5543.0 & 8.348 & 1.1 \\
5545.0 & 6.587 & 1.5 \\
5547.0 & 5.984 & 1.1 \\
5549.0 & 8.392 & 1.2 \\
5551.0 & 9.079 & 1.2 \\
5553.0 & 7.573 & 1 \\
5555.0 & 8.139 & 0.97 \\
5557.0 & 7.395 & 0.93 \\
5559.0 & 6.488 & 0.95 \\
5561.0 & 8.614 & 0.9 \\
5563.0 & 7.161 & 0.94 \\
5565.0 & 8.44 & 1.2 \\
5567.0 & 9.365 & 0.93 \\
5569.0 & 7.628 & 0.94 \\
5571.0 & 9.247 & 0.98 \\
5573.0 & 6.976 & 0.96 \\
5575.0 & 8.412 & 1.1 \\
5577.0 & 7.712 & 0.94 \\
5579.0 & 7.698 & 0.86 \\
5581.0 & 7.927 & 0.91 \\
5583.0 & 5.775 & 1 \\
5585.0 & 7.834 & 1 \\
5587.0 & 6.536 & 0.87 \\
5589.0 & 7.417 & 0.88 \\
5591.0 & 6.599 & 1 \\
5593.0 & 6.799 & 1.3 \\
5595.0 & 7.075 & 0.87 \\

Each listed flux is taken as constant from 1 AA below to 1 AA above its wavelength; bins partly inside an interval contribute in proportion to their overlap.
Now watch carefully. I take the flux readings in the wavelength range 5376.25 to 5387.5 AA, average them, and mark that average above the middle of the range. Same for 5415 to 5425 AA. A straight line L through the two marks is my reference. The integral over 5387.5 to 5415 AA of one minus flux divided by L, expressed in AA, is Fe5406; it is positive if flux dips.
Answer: -0.3 AA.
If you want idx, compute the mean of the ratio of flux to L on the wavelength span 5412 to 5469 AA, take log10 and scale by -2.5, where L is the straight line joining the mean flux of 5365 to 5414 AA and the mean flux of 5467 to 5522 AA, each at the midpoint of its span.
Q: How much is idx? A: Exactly 0.01 mag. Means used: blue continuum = 7.77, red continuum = 8.1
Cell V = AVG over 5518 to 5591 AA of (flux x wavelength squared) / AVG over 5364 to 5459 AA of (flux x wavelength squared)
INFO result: 1.1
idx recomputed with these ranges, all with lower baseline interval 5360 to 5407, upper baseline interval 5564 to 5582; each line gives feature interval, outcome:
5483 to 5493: 0.04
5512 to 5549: 0.03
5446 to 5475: 0.03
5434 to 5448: 0.01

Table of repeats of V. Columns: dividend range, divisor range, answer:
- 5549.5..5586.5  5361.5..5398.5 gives 1.07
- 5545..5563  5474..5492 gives 1.02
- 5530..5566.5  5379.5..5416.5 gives 1.07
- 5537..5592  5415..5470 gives 1.03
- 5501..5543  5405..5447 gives 1.09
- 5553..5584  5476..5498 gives 1.03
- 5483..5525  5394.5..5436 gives 1.05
